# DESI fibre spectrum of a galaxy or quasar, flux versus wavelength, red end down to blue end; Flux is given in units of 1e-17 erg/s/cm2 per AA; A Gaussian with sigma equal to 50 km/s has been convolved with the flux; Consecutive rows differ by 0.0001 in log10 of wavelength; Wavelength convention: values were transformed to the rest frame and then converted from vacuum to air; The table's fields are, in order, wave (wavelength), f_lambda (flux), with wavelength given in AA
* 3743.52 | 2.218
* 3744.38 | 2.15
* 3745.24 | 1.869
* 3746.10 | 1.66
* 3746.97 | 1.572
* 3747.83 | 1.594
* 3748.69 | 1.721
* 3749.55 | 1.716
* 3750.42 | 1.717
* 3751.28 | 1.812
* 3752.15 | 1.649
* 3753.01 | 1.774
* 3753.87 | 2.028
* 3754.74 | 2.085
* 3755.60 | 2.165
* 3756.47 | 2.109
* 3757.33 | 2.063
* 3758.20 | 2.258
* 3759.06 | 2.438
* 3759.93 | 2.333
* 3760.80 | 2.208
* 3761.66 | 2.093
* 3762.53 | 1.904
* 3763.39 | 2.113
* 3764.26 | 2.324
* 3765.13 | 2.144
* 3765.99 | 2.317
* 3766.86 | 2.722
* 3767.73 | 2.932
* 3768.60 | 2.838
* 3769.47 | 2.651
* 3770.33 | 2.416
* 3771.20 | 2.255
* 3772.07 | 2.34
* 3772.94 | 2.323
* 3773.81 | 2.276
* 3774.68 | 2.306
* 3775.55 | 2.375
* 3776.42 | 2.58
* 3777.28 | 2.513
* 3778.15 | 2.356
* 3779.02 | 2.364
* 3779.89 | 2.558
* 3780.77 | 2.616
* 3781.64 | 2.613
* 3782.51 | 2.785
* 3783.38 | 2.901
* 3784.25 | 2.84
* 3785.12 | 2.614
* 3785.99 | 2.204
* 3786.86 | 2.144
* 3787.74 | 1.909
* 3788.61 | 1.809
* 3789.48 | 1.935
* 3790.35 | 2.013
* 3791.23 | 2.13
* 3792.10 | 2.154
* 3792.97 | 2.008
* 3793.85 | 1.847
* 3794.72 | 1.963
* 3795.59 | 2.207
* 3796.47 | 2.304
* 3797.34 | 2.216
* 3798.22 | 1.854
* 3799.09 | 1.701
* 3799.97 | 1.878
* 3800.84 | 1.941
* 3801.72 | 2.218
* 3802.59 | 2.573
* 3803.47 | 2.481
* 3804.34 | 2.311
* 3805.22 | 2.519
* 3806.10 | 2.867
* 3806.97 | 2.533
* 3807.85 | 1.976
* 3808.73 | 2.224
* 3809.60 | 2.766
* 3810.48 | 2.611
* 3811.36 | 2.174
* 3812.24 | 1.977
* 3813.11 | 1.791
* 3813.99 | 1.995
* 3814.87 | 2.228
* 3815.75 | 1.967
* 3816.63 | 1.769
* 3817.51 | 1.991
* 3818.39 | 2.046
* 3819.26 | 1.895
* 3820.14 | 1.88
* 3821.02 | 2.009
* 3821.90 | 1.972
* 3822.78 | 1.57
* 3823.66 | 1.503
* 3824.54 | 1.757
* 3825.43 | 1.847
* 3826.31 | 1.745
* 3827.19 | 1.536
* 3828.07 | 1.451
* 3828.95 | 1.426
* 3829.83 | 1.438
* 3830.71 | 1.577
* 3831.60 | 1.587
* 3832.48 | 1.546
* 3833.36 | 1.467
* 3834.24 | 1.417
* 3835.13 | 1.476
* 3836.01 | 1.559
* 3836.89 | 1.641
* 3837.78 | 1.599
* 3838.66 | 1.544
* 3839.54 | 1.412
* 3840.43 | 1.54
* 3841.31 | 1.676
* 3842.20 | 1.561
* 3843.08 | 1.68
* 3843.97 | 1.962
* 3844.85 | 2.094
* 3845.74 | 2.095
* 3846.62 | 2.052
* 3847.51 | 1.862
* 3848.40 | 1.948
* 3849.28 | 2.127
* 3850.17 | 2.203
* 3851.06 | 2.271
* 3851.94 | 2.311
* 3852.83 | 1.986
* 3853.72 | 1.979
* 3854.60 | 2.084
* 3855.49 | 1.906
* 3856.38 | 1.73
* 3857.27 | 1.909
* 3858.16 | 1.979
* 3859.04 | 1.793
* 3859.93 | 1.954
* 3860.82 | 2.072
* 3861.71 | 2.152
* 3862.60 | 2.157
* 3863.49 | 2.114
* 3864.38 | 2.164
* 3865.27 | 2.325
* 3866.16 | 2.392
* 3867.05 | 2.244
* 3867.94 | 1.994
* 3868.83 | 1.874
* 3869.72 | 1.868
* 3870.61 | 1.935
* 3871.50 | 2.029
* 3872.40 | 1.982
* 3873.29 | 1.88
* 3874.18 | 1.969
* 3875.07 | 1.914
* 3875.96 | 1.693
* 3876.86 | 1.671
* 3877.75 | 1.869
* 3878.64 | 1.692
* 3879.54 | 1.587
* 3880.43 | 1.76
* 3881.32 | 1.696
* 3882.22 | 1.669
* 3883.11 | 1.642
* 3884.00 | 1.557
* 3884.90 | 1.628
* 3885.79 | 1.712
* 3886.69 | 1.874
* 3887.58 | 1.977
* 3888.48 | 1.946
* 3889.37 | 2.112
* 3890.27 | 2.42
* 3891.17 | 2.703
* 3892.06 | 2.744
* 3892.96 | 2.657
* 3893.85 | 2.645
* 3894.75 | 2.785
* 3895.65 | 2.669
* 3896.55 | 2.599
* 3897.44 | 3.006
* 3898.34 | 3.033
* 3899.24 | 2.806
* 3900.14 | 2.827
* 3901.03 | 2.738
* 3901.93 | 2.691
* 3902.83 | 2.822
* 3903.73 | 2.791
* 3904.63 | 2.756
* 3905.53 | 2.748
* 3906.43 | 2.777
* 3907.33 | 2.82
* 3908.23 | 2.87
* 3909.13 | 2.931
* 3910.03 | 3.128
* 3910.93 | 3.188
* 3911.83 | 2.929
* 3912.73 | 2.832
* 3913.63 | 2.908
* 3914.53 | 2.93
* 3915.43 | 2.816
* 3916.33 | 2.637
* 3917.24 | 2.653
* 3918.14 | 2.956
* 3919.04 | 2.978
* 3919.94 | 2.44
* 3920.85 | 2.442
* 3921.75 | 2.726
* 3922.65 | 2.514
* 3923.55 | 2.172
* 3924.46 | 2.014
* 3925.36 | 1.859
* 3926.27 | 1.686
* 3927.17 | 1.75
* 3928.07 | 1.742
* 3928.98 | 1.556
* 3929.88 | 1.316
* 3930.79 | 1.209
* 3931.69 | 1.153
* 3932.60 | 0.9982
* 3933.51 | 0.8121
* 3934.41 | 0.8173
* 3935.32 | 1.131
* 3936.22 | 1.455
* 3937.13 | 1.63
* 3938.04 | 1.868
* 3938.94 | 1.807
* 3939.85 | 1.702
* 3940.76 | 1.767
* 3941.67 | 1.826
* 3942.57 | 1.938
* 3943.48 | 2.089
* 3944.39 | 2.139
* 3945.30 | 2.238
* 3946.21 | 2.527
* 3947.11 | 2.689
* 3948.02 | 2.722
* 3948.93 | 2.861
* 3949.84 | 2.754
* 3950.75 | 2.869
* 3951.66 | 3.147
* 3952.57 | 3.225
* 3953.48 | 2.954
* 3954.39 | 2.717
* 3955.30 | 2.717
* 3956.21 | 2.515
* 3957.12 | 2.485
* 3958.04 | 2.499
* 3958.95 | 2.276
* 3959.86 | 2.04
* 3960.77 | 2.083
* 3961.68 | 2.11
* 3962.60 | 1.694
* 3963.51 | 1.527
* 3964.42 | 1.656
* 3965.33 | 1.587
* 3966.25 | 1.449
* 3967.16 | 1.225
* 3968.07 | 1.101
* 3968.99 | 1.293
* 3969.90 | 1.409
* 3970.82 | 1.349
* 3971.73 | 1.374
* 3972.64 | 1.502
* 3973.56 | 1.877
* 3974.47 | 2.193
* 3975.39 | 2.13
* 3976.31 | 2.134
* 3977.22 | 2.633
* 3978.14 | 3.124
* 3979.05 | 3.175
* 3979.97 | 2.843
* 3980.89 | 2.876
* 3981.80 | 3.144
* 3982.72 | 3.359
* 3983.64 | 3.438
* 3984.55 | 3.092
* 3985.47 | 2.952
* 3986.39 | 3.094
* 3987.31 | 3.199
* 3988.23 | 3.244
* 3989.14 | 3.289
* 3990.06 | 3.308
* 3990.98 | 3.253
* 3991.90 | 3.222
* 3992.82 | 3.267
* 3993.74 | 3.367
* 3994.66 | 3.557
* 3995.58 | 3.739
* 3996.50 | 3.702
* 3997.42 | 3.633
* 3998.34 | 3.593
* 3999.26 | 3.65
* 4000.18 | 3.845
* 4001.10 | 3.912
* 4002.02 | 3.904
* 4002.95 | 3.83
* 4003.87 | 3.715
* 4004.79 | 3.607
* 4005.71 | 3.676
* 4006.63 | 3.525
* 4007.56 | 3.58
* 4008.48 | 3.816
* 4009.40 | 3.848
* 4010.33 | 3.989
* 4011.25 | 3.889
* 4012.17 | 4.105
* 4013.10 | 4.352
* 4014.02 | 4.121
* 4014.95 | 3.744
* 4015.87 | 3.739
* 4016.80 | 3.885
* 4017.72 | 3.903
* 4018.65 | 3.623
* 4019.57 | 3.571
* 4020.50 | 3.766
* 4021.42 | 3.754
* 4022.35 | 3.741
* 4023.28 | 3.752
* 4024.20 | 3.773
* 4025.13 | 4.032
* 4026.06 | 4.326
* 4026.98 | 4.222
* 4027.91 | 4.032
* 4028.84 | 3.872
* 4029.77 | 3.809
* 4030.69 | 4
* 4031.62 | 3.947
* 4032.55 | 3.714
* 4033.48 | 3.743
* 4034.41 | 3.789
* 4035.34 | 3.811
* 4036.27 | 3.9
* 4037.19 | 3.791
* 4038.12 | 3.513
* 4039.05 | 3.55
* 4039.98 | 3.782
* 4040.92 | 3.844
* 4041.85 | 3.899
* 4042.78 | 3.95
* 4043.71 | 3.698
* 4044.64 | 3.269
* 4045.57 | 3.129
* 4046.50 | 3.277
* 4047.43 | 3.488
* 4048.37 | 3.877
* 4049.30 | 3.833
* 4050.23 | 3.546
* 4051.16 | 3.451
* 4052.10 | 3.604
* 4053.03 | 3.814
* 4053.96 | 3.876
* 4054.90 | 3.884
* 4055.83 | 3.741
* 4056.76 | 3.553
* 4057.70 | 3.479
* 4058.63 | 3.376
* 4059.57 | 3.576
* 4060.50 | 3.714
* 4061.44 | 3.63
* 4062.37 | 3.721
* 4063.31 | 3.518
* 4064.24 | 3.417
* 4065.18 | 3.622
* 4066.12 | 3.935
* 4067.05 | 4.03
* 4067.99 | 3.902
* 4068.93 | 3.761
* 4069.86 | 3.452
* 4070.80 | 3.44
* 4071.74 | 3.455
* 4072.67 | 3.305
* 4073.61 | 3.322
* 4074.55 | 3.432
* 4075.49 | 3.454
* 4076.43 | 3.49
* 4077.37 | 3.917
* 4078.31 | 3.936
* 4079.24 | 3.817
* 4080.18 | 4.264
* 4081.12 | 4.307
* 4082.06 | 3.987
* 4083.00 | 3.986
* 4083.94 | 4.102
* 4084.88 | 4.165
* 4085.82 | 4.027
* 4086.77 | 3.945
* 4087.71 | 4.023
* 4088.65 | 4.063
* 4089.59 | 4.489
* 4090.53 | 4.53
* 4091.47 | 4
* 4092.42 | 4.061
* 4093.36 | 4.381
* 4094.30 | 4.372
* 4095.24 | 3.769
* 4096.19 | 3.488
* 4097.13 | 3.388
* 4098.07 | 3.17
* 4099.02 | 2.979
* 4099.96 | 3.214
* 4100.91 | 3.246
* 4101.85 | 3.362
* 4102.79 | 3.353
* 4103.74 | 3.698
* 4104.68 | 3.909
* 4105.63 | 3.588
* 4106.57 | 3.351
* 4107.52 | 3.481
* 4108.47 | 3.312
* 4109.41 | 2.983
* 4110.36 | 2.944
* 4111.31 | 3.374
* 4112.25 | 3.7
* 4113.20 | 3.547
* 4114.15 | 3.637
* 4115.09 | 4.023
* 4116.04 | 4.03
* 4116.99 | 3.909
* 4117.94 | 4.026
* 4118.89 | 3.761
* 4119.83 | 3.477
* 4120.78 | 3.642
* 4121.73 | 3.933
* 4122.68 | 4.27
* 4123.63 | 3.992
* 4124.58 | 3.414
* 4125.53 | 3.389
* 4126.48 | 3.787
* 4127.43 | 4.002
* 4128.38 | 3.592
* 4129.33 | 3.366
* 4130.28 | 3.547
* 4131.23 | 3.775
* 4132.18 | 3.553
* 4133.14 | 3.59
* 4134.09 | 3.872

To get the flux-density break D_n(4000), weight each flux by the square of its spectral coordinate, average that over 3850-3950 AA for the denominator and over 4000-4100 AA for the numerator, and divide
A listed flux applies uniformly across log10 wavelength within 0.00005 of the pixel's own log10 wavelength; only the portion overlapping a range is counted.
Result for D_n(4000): 1.87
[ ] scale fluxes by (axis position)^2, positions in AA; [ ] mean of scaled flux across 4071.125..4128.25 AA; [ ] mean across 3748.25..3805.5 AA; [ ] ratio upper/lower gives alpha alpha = 1.97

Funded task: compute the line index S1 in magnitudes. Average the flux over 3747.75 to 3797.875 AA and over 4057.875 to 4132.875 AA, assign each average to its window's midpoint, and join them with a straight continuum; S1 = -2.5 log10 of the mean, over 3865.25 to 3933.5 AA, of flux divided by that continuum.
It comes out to 0.24 mag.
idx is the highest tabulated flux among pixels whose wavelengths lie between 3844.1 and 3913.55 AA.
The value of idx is 3.188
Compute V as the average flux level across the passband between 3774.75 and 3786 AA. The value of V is 2.57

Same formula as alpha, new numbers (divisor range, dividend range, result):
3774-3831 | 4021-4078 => 1.97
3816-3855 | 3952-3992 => 1.46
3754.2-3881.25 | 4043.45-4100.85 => 2.06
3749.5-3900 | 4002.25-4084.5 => 2.02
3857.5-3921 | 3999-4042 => 1.74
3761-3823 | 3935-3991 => 1.13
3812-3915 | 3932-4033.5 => 1.48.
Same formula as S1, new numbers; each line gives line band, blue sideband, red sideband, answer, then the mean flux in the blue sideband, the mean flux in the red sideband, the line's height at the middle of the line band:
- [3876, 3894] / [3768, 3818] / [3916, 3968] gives 0.10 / 2.28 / 2.07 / 2.15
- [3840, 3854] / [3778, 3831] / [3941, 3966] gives 0.11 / 2.11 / 2.35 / 2.18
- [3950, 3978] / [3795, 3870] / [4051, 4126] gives 0.34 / 1.95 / 3.71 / 2.86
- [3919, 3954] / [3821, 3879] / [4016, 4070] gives 0.31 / 1.84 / 3.73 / 2.69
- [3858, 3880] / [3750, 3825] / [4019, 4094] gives 0.33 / 2.2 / 3.79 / 2.68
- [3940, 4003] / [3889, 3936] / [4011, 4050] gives 0.19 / 2.4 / 3.8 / 3.1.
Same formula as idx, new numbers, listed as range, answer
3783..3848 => 2.901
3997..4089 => 4.352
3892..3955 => 3.225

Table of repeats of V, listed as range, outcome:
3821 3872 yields 1.85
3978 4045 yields 3.66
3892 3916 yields 2.83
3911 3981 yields 2.13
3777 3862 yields 2.01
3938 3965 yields 2.32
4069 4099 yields 3.84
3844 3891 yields 1.96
